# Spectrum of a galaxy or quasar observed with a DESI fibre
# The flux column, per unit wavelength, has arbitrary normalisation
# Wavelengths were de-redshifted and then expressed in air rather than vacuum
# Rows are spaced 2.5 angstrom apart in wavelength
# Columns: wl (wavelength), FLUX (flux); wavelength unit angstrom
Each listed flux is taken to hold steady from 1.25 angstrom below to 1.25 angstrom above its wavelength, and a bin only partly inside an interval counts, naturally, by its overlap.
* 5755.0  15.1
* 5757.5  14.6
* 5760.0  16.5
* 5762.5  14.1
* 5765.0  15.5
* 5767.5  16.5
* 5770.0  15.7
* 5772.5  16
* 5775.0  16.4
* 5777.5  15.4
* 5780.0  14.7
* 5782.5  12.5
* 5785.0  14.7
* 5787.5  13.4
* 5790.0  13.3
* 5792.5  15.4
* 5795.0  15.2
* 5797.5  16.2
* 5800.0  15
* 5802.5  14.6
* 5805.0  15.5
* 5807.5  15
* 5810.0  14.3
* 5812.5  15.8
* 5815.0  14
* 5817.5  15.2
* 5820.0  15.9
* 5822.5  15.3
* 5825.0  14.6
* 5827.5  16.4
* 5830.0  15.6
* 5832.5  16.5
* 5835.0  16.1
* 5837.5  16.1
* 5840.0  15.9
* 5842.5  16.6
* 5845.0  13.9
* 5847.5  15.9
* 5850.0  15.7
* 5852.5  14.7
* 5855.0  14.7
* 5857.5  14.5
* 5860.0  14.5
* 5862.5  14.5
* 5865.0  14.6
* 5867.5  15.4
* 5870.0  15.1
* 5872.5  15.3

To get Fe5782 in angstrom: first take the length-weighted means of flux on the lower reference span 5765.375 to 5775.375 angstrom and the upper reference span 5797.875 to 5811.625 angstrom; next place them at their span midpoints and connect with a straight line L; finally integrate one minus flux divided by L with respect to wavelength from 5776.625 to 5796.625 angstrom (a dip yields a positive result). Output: 1.6 angstrom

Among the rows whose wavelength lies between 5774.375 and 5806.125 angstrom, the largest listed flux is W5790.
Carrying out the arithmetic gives 16.4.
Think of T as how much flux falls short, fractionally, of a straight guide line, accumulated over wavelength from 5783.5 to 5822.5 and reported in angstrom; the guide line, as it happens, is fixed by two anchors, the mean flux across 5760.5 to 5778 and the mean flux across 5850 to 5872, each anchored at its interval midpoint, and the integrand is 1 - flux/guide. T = 1.22 angstrom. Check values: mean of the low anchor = 15.7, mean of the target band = 14.9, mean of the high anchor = 14.8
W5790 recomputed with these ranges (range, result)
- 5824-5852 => 16.6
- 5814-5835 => 16.5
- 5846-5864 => 15.9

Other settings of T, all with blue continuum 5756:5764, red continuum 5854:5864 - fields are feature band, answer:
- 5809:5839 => -1.6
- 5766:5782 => -0.7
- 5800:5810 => -0.1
